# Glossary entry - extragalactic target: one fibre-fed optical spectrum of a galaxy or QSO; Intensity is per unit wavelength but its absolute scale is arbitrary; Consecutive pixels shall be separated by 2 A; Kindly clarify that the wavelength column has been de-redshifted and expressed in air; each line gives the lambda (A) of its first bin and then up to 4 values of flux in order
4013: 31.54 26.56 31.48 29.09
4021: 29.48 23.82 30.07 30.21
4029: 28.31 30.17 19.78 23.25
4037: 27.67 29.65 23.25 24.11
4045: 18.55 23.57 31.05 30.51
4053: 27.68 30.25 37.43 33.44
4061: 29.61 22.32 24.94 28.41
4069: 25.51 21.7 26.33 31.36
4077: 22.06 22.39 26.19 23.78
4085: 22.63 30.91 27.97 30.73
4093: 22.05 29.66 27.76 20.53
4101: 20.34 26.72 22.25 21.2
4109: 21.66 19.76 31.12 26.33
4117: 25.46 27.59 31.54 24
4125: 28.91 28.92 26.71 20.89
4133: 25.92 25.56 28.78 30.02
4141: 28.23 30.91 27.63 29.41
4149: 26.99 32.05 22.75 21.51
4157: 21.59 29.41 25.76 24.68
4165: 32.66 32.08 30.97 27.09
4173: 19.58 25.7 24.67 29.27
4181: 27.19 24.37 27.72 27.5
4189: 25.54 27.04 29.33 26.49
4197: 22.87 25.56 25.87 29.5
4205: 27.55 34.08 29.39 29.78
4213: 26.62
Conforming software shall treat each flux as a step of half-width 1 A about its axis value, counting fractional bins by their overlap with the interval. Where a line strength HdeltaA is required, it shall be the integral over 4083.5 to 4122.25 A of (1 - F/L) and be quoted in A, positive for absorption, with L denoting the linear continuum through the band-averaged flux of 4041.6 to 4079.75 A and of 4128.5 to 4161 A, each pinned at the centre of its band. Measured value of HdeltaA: 1.8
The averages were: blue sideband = 26.9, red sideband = 26.7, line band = 25.6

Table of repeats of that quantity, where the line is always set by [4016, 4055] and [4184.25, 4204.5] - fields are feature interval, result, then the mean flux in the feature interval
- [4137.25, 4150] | -0.96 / 28.9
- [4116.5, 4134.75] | 0.15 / 26.6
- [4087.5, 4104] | 0.64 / 25.9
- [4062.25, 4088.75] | 1.55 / 25.4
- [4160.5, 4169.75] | -0.89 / 29.4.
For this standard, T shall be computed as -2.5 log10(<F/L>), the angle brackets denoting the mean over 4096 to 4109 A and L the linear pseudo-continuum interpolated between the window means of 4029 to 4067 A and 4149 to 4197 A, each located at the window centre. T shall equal 0.17 mag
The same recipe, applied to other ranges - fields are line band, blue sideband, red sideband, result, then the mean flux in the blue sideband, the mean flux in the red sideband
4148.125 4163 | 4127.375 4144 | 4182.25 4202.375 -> 0.05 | 27.2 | 26.3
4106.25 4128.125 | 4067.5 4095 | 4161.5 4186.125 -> 0.01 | 25.9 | 27.1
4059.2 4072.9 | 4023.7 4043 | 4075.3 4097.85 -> 0.02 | 26.7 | 26.2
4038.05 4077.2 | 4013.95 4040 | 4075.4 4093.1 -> -0.02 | 27.7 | 25.8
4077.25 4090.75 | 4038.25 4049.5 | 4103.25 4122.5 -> -0.03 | 24.7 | 25.2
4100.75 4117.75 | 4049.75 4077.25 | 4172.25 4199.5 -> 0.14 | 28.2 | 26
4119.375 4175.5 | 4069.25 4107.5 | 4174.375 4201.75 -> -0.05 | 25.1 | 26.4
